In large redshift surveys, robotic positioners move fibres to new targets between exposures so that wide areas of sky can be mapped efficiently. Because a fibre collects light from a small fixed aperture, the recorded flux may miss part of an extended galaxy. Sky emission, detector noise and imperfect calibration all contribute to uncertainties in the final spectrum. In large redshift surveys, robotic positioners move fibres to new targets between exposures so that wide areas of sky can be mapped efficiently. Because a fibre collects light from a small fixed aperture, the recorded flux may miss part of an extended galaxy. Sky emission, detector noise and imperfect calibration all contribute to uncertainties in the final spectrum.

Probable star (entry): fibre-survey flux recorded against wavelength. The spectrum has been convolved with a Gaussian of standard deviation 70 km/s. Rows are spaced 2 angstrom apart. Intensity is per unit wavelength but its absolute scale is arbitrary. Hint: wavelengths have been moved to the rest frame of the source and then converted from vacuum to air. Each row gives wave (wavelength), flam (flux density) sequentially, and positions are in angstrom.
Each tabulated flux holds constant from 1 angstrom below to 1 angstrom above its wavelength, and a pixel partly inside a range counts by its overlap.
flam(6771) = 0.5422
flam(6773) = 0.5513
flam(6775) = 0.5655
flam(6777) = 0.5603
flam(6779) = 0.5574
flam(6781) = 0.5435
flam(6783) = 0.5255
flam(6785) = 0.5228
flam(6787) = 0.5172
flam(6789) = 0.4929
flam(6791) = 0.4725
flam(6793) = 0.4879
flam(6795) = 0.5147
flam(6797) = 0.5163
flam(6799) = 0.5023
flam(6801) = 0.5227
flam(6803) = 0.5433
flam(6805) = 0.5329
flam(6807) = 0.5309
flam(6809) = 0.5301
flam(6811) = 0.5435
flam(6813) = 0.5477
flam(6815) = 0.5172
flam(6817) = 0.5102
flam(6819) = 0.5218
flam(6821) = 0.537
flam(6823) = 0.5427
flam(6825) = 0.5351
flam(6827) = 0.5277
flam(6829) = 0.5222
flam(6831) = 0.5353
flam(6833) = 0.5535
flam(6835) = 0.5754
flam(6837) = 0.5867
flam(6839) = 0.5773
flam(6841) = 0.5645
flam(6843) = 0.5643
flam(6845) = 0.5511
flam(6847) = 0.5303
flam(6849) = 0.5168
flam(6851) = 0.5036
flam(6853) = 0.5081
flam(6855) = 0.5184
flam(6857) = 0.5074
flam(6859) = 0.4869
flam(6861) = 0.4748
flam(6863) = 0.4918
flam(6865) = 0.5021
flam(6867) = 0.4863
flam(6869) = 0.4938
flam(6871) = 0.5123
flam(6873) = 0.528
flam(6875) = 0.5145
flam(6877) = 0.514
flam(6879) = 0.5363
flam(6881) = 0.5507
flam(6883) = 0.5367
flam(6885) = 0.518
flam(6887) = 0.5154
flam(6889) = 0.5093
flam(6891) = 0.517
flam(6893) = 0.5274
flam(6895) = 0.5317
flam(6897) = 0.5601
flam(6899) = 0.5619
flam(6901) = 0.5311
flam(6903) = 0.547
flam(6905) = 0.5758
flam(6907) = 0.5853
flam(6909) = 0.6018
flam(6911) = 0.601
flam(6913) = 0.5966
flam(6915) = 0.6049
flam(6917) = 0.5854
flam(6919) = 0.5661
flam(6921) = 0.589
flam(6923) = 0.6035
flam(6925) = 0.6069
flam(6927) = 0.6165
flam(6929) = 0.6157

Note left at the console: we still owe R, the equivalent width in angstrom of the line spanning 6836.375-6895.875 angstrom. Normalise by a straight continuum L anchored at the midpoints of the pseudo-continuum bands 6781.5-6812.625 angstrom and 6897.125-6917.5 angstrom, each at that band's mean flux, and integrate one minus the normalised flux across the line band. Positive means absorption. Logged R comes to 3.6 angstrom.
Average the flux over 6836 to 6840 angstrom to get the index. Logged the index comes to 0.582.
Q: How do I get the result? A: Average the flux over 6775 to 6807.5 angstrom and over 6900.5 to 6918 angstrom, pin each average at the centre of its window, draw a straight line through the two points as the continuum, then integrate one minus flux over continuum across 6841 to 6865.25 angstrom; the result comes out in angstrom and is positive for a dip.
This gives 1.7 angstrom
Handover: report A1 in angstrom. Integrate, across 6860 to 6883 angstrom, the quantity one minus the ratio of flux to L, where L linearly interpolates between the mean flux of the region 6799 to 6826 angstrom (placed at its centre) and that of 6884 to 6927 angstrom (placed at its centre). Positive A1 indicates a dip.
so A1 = 1.7 angstrom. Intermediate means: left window 0.531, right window 0.565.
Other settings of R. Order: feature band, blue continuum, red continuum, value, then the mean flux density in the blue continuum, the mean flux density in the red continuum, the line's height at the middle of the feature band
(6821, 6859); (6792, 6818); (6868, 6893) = -1.2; 0.523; 0.521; 0.522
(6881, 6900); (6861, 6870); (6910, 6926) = 0.3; 0.491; 0.594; 0.54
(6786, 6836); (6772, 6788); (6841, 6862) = 0.6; 0.543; 0.518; 0.532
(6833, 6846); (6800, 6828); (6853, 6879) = -1.3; 0.532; 0.504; 0.518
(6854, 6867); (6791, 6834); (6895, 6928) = 1.3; 0.526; 0.582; 0.553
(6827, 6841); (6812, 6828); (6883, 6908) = -0.7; 0.53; 0.54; 0.532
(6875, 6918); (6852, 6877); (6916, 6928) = 0.2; 0.503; 0.595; 0.554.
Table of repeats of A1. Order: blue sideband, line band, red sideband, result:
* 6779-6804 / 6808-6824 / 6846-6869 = -0.66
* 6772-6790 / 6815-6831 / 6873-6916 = 0.41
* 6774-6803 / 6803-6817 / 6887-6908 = -0.17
